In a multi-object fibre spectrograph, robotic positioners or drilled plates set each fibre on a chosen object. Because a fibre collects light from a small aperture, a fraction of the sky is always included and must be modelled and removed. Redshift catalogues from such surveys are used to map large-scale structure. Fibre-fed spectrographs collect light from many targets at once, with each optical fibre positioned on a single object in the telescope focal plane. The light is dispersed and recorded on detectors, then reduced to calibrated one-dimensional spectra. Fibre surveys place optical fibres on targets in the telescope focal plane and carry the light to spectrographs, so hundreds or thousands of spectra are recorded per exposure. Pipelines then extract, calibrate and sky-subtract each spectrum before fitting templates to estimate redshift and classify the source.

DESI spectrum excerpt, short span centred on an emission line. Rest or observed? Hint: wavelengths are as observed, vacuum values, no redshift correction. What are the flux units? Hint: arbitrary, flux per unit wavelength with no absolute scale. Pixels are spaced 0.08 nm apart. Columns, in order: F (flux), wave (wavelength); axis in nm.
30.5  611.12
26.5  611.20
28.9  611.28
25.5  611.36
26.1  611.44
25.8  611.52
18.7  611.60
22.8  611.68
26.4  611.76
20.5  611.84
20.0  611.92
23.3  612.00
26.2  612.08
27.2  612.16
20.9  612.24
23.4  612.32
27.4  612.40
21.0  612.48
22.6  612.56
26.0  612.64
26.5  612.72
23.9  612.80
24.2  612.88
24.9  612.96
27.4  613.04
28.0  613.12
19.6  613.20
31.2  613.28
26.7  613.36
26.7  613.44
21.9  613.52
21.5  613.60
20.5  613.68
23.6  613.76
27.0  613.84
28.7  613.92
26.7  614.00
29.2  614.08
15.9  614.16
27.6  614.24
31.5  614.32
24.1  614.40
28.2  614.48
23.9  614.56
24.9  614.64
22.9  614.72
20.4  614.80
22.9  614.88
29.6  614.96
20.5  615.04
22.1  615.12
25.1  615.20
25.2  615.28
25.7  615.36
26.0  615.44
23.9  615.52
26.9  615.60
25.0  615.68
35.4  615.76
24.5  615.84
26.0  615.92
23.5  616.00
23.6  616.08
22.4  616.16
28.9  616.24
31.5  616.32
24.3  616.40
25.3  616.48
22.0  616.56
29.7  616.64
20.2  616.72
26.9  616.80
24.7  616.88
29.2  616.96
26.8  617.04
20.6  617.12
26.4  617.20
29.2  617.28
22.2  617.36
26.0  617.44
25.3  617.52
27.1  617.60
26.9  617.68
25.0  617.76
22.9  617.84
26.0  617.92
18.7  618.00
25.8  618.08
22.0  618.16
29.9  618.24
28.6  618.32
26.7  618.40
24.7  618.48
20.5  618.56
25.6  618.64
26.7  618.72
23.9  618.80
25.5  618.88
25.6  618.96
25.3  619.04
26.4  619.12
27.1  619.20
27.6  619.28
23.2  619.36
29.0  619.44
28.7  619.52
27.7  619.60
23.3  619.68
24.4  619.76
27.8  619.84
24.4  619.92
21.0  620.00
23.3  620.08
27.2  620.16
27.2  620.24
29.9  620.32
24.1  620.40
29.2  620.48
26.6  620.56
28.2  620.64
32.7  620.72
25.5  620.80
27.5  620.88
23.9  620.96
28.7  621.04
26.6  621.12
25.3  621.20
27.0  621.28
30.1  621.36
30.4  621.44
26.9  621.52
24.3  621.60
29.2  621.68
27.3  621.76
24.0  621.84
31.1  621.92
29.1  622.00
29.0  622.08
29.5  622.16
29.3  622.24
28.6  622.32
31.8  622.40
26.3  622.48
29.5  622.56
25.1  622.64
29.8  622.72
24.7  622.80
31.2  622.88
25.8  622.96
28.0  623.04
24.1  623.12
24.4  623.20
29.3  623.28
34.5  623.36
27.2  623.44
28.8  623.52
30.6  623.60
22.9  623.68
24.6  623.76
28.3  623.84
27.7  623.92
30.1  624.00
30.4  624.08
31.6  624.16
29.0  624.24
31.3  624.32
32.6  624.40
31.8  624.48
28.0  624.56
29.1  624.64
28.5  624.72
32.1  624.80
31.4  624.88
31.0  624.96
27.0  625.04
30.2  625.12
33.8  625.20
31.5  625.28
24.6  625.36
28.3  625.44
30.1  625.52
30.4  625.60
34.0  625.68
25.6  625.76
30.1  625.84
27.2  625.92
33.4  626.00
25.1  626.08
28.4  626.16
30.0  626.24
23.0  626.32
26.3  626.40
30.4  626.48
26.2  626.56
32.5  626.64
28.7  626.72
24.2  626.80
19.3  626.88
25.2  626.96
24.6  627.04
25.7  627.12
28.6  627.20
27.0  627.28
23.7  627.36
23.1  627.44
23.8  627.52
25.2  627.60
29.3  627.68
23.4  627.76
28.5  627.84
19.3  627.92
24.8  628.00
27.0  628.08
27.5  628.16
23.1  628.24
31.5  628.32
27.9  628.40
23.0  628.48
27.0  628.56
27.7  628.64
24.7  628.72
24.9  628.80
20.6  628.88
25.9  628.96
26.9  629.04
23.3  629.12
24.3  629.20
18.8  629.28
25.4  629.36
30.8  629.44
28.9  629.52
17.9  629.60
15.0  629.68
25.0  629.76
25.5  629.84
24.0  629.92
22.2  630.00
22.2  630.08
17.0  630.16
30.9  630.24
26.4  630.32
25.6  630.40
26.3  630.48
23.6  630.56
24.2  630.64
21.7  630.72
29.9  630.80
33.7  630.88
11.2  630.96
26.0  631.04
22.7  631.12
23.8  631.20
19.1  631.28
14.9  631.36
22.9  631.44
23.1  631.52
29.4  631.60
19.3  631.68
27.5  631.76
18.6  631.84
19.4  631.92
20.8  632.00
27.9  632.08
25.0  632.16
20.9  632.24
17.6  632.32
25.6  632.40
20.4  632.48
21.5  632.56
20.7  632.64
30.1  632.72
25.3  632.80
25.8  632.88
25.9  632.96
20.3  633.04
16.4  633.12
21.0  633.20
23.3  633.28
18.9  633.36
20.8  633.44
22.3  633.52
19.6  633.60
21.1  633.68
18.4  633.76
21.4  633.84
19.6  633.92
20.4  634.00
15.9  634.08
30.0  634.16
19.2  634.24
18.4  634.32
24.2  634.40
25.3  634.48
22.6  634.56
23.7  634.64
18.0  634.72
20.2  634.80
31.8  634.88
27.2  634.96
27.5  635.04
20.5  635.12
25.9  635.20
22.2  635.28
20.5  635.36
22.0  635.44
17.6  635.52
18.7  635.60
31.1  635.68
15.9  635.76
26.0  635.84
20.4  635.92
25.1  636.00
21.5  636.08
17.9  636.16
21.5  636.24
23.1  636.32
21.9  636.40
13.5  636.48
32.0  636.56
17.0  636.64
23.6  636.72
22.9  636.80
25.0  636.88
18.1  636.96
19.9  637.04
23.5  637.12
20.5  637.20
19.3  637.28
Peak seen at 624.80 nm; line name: C III] 1909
